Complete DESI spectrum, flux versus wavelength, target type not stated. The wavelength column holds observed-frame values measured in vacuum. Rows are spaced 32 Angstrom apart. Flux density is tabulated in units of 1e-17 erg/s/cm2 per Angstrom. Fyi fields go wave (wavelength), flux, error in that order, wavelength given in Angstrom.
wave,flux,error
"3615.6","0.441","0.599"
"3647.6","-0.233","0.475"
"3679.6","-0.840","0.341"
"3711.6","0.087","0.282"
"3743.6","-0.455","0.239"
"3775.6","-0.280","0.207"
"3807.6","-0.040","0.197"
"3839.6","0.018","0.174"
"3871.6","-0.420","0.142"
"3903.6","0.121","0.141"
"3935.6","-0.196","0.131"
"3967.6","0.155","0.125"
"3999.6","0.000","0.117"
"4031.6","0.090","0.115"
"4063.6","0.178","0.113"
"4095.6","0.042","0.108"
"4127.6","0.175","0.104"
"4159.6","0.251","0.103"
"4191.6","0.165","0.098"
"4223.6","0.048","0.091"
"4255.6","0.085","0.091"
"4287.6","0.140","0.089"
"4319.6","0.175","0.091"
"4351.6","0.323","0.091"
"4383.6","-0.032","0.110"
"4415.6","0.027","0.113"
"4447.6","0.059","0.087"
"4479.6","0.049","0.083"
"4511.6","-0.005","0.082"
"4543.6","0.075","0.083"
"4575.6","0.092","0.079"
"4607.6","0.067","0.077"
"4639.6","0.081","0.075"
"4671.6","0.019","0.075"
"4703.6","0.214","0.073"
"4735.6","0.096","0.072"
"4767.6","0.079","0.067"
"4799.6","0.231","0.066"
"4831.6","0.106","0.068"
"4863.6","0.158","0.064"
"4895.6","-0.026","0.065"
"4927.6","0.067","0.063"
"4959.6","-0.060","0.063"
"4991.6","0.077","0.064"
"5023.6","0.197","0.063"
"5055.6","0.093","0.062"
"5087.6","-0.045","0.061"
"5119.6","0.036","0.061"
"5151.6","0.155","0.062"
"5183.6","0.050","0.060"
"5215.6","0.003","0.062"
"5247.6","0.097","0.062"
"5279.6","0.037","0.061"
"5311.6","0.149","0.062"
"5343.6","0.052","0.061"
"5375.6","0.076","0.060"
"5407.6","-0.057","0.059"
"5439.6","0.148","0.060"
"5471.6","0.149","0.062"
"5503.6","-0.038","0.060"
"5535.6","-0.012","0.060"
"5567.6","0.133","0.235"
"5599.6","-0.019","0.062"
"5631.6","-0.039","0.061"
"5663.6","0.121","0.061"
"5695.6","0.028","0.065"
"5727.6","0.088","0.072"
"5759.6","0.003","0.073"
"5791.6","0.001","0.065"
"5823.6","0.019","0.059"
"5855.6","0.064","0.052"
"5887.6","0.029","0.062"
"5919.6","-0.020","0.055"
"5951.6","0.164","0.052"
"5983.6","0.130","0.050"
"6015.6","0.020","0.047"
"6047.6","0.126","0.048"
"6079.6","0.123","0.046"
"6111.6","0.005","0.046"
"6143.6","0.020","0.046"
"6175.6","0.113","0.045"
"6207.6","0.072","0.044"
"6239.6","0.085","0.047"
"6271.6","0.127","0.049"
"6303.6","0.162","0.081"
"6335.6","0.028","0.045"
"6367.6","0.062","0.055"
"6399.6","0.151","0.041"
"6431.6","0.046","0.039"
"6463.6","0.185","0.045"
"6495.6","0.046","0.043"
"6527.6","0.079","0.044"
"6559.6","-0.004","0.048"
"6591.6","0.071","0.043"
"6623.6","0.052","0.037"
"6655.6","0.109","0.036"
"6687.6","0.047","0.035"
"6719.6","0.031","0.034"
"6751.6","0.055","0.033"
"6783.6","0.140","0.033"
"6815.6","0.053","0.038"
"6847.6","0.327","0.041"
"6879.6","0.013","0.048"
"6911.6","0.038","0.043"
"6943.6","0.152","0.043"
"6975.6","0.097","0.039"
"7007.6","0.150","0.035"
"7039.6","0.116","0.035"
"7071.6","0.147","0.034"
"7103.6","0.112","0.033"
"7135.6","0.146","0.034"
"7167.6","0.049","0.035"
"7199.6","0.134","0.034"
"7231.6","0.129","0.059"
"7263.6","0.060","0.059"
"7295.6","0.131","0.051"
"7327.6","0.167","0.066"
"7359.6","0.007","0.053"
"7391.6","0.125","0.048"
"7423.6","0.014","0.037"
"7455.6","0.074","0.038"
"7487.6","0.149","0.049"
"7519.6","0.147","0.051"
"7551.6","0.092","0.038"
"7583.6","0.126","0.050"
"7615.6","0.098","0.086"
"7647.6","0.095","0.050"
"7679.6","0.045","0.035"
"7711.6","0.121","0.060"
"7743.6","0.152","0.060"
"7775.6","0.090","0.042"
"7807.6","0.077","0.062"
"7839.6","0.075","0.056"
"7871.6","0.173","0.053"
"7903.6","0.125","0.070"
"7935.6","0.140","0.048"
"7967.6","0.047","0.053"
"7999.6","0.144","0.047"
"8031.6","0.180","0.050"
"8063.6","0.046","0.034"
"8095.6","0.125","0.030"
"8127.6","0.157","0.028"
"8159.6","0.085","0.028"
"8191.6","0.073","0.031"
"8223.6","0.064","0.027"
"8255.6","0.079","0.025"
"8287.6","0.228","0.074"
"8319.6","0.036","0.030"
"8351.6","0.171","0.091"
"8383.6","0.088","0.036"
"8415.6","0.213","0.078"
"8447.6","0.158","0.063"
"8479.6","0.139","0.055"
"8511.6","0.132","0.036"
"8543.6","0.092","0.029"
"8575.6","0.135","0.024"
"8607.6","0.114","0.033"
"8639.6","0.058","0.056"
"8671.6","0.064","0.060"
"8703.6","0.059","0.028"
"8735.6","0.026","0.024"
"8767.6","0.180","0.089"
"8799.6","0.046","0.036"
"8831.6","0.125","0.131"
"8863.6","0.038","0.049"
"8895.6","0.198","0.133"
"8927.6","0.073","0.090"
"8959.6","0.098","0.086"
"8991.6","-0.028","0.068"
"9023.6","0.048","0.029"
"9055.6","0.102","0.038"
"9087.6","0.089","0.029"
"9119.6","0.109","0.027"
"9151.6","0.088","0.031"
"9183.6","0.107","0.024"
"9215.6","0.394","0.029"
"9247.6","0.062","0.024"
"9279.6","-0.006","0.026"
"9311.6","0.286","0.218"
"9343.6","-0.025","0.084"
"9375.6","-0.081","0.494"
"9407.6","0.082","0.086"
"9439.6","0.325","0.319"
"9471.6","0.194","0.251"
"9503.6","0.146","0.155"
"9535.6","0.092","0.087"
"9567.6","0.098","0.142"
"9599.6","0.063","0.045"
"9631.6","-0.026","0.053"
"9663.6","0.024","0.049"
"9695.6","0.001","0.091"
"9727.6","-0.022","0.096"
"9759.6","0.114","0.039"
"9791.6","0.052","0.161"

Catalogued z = 0.840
